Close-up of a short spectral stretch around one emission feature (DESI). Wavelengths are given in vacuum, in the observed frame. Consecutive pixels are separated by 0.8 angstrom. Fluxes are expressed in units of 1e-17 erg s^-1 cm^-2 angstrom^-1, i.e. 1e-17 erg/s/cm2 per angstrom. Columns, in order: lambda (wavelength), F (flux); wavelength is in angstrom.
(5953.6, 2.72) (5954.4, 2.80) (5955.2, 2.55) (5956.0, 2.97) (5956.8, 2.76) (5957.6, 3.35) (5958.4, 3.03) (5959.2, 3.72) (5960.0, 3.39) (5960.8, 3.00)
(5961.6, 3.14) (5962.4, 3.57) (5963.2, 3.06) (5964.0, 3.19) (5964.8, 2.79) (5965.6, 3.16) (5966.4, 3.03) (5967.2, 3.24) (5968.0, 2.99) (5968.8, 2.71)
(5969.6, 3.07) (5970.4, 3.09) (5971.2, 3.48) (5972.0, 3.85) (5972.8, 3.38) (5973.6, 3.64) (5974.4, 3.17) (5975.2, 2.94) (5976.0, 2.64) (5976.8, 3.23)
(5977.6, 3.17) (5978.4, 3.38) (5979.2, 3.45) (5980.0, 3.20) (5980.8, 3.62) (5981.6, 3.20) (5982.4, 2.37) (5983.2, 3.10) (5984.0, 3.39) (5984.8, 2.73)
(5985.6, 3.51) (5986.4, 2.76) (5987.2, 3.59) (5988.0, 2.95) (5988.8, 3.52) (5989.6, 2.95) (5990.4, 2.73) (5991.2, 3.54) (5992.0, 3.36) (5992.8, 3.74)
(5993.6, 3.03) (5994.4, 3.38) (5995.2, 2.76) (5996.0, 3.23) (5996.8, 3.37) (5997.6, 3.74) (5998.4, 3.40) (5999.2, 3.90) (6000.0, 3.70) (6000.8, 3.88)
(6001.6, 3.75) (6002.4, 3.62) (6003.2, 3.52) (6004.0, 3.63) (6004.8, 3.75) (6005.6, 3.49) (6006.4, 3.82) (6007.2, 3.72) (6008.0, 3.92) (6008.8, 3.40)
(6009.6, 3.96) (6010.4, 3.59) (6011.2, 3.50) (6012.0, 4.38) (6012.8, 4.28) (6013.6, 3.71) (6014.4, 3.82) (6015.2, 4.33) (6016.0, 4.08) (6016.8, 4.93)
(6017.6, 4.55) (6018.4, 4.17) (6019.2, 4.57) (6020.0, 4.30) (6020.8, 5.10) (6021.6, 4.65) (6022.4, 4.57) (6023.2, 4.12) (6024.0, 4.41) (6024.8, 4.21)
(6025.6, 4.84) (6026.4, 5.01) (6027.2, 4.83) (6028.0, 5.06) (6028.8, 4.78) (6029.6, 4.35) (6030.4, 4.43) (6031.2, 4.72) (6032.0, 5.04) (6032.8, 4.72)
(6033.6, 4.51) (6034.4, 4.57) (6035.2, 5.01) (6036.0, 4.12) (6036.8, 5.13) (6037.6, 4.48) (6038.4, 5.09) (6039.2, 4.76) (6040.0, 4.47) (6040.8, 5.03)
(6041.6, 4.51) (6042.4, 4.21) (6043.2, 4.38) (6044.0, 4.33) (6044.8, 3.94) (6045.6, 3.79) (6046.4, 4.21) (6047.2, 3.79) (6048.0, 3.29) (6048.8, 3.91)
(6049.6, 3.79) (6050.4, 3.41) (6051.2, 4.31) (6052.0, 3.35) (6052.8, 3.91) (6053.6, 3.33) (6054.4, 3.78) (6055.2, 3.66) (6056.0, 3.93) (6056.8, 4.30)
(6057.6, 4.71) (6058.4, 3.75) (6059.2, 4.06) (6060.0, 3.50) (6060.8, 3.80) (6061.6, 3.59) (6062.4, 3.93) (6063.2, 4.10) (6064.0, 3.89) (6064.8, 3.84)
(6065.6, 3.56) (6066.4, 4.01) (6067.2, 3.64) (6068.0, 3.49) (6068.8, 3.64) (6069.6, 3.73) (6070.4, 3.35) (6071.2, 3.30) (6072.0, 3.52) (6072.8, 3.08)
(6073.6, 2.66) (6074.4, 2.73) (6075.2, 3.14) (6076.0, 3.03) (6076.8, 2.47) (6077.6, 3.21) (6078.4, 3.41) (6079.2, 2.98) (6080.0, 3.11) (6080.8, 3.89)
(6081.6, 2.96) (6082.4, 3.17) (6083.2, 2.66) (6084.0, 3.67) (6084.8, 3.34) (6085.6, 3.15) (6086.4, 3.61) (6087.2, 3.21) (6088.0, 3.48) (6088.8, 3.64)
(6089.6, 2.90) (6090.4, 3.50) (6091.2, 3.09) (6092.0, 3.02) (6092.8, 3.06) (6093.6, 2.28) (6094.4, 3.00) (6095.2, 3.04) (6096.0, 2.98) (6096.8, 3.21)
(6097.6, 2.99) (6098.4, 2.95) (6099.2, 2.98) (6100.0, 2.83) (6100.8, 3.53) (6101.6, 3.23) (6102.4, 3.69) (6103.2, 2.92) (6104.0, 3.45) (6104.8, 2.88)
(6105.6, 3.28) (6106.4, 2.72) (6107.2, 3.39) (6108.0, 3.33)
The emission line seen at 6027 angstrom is H-gamma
